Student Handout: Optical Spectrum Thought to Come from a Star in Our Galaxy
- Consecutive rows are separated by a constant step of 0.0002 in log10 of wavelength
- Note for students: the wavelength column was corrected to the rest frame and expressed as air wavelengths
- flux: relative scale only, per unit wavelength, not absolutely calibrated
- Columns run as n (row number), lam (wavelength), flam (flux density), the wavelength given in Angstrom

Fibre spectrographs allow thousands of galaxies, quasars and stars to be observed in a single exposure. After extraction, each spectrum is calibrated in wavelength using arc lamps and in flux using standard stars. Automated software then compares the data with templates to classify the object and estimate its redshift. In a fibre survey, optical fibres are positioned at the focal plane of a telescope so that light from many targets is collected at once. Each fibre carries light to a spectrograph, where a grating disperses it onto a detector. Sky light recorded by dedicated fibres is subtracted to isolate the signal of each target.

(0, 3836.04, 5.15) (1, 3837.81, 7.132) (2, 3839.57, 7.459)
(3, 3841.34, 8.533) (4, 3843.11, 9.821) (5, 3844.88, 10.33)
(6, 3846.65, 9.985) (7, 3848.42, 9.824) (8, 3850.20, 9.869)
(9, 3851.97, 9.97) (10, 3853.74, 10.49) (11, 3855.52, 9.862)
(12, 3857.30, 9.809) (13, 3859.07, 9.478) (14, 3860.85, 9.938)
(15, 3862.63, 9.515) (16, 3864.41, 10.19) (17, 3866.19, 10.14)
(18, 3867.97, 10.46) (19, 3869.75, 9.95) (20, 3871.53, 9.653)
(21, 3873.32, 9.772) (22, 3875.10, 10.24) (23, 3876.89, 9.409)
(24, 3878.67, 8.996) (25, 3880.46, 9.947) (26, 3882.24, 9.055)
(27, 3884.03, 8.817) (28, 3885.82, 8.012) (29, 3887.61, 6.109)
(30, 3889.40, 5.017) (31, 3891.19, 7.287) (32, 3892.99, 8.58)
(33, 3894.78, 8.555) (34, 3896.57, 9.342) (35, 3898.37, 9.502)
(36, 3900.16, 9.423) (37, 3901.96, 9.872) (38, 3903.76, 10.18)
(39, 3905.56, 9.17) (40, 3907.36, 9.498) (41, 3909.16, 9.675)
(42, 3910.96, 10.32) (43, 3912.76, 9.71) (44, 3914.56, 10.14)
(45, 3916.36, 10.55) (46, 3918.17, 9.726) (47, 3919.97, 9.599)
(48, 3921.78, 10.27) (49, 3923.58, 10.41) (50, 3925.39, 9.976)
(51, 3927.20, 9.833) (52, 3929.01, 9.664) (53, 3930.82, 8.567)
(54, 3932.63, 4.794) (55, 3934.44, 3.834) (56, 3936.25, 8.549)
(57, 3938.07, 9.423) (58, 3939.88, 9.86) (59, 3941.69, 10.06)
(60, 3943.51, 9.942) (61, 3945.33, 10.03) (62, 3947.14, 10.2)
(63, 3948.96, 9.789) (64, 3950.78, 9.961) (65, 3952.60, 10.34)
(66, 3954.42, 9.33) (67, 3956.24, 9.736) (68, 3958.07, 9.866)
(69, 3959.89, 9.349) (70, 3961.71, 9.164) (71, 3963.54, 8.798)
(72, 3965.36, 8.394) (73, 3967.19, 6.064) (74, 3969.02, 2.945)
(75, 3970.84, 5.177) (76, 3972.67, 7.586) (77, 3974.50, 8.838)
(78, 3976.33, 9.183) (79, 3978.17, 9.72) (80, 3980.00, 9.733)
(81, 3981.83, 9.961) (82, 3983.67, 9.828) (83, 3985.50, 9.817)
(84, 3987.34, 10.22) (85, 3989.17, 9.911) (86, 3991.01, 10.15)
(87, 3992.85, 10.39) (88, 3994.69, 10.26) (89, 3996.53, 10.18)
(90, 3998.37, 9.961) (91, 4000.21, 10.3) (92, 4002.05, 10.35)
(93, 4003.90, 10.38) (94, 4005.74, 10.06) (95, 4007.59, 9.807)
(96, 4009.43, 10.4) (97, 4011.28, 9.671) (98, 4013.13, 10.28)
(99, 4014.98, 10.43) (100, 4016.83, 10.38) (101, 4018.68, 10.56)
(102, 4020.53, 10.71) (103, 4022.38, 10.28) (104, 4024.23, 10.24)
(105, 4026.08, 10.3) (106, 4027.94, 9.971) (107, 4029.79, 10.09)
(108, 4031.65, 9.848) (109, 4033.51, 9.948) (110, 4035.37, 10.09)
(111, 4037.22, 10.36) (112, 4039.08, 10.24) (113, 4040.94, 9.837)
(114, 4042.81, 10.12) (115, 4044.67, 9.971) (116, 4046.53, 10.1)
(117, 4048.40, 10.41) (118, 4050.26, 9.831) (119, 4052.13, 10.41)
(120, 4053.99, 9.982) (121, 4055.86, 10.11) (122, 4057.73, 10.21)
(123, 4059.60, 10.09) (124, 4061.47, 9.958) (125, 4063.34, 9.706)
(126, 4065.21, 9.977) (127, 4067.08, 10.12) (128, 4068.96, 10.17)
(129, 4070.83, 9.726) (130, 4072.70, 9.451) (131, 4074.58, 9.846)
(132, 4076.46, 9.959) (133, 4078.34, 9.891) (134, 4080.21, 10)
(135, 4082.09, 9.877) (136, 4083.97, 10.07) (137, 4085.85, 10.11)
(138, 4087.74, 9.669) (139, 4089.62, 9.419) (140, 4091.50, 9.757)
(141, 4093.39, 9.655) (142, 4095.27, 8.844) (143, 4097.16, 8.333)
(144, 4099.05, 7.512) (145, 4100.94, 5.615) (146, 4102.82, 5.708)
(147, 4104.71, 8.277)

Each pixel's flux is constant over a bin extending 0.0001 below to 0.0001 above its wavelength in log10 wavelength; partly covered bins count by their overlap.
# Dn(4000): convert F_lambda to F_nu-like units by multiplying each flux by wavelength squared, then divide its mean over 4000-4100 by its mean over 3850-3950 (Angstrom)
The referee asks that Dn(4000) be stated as 1.15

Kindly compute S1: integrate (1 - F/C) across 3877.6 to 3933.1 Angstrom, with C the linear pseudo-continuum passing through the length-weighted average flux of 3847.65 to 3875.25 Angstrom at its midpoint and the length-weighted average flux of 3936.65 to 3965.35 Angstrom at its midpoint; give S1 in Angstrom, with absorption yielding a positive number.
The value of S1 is 4.03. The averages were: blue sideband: 9.94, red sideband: 9.66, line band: 9.09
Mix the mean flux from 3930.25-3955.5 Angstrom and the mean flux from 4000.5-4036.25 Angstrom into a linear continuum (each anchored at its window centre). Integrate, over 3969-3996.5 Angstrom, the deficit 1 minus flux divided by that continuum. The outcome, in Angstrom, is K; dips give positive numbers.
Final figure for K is 1.3 Angstrom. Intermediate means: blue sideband 8.92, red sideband 10.2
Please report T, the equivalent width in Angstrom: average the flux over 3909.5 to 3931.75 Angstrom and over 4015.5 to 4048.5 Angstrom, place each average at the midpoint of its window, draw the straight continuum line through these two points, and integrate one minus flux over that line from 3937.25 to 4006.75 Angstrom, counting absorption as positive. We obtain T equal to 4.7 Angstrom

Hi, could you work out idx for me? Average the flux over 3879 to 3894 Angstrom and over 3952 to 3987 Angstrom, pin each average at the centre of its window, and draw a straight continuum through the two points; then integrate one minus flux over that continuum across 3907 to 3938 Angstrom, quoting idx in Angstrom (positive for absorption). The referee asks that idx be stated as -3.5 Angstrom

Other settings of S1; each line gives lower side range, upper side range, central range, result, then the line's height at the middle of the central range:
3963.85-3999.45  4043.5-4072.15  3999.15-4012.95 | -1.34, 9.25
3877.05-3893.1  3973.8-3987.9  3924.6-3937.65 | 1.29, 8.8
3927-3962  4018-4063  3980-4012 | -1.42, 9.66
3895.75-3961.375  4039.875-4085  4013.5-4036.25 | -0.92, 9.84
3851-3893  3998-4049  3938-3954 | -0.47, 9.68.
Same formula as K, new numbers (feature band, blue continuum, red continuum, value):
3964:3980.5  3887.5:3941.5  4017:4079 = 3.4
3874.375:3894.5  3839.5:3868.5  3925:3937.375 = 1.6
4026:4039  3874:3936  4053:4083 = -0.5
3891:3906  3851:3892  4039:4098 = 0.2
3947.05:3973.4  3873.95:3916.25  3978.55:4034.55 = 3.5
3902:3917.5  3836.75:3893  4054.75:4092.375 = -0.9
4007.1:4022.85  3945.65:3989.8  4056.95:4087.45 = -1.5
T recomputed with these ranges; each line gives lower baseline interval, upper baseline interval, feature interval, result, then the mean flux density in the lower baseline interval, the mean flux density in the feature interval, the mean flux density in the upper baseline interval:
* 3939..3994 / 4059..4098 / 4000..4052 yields -3.93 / 9.15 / 10.2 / 9.74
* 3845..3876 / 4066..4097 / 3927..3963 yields 2.84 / 9.96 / 9.1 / 9.75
